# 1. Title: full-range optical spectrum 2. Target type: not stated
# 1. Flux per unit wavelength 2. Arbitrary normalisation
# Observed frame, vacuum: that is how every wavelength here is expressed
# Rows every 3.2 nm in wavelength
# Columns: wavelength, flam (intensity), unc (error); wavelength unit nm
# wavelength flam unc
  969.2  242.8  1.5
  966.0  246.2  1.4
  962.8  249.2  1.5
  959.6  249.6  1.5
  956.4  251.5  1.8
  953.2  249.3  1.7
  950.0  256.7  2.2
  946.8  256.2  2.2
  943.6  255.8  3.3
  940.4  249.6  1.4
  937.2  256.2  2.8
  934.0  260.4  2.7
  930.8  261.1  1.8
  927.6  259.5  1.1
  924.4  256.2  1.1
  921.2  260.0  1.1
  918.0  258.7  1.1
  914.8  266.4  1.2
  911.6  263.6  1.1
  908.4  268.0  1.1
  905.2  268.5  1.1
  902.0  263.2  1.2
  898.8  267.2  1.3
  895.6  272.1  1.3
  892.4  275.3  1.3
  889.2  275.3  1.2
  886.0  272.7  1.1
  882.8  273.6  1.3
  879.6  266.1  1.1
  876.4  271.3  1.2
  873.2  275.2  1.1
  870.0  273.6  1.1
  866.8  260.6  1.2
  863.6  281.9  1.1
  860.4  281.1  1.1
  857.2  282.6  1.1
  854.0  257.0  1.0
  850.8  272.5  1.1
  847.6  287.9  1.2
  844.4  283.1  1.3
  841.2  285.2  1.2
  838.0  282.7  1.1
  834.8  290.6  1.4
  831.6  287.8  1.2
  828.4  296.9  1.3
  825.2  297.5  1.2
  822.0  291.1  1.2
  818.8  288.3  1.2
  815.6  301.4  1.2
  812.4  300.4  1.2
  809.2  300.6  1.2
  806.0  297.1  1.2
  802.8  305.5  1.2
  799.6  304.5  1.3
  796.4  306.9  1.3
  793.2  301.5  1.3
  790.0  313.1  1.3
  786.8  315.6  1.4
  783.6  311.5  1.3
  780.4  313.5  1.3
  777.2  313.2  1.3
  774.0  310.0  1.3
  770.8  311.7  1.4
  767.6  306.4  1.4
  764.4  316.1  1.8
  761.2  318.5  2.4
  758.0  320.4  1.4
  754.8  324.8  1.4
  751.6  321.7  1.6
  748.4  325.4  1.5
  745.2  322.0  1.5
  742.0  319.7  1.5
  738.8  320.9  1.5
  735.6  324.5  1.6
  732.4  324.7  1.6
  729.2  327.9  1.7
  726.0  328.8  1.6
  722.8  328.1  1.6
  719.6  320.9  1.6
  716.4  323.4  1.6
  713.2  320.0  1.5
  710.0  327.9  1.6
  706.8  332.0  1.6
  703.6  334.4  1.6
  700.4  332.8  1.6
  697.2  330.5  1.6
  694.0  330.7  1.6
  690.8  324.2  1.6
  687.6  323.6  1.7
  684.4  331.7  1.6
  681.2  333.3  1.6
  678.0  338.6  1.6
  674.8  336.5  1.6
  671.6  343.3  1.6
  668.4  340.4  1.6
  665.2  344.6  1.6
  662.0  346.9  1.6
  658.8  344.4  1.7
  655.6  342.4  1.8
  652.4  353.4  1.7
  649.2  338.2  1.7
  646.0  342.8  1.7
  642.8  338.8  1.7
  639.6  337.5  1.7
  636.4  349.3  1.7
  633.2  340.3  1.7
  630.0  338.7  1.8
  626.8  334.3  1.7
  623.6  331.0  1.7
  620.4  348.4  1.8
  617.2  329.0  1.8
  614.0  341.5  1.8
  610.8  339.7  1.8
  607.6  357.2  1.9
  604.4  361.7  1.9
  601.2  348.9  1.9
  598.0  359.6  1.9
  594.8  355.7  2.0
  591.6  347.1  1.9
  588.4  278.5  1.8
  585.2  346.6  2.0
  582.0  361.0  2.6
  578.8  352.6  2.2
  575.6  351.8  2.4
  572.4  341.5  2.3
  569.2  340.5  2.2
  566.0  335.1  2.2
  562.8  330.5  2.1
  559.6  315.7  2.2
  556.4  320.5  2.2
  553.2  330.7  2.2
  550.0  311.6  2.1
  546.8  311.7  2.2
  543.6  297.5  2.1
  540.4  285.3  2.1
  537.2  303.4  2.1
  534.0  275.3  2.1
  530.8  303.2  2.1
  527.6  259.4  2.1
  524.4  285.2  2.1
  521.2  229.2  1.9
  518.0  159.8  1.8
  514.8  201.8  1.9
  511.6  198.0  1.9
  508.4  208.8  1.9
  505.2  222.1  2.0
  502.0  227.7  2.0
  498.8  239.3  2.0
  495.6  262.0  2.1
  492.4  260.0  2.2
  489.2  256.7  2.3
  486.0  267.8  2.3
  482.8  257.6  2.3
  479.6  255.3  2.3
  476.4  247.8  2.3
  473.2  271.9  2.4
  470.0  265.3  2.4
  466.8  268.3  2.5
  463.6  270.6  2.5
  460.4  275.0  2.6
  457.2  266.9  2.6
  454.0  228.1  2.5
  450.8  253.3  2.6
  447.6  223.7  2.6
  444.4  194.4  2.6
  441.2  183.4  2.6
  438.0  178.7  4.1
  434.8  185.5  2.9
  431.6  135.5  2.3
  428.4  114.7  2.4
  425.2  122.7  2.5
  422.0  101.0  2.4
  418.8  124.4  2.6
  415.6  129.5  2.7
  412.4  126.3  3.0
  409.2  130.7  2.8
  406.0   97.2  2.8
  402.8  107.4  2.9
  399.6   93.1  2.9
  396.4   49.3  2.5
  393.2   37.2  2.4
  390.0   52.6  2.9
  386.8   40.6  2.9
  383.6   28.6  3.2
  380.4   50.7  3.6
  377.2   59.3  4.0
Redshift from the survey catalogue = 0.00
